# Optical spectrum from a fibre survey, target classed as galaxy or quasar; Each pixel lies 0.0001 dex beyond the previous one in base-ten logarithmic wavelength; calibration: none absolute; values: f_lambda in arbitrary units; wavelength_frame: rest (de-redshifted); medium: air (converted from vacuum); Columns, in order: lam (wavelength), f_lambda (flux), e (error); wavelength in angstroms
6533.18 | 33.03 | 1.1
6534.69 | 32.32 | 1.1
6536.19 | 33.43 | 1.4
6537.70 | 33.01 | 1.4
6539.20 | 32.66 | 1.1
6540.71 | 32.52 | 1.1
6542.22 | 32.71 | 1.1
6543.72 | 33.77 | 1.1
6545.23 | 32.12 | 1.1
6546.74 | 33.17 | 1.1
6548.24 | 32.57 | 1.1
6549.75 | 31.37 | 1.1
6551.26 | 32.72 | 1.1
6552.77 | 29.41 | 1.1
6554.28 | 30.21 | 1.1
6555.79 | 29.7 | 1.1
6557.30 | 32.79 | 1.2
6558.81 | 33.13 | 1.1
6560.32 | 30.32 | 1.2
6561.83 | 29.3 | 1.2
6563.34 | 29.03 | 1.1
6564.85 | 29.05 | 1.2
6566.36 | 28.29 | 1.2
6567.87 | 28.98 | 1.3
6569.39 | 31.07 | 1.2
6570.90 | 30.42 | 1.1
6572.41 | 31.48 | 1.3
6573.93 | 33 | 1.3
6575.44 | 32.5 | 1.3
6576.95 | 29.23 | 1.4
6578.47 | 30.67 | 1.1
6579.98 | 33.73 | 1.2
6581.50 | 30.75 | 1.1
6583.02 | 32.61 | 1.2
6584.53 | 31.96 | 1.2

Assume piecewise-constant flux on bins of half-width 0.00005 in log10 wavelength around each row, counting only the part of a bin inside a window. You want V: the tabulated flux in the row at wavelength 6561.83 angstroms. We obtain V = 29.3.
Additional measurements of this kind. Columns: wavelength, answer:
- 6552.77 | 29.41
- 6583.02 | 32.61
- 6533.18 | 33.03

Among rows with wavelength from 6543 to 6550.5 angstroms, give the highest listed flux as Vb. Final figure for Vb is 33.77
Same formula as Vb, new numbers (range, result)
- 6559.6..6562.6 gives 30.32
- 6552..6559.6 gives 33.13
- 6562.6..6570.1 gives 31.07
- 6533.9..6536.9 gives 33.43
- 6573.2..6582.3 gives 33.73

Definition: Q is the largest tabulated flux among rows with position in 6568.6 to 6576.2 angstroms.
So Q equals 33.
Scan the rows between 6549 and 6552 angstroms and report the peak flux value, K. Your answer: 32.72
